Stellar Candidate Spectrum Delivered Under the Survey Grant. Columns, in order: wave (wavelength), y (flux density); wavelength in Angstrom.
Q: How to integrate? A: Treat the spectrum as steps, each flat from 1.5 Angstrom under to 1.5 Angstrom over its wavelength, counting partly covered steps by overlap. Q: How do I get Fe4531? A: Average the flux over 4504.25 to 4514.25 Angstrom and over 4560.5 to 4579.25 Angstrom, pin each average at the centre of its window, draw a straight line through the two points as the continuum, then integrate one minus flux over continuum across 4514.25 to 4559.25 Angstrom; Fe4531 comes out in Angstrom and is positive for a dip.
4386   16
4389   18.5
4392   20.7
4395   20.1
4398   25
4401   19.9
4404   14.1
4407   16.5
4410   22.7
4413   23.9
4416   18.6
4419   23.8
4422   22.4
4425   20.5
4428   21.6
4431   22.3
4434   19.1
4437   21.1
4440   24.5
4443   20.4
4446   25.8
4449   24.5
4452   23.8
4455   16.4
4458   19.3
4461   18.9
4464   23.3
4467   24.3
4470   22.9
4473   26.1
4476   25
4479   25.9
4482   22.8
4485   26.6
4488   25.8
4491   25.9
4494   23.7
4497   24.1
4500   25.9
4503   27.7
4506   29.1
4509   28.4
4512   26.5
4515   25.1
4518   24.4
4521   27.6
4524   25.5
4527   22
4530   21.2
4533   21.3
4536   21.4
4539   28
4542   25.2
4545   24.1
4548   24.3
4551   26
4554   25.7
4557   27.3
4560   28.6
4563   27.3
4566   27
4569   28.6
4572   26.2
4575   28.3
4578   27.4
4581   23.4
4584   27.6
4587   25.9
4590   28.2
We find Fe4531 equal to 4.9 Angstrom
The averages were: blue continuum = 27.8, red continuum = 27.5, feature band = 24.7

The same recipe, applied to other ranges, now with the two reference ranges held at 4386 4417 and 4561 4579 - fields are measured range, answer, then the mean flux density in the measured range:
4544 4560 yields 0.5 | 25.8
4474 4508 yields -2.6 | 25.7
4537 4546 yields 0.2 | 25.6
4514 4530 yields 0.5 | 24.6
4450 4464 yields 1.4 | 20.2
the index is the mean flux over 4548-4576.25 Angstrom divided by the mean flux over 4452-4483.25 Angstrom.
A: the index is 1.20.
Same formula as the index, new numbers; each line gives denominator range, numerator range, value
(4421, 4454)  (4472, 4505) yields 1.14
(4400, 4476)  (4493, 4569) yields 1.19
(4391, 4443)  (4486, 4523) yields 1.25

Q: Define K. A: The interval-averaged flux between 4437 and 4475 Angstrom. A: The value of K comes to 22.5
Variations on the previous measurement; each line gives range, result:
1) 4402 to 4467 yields 21.2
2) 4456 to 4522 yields 24.9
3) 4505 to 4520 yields 26.6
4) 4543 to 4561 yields 25.9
